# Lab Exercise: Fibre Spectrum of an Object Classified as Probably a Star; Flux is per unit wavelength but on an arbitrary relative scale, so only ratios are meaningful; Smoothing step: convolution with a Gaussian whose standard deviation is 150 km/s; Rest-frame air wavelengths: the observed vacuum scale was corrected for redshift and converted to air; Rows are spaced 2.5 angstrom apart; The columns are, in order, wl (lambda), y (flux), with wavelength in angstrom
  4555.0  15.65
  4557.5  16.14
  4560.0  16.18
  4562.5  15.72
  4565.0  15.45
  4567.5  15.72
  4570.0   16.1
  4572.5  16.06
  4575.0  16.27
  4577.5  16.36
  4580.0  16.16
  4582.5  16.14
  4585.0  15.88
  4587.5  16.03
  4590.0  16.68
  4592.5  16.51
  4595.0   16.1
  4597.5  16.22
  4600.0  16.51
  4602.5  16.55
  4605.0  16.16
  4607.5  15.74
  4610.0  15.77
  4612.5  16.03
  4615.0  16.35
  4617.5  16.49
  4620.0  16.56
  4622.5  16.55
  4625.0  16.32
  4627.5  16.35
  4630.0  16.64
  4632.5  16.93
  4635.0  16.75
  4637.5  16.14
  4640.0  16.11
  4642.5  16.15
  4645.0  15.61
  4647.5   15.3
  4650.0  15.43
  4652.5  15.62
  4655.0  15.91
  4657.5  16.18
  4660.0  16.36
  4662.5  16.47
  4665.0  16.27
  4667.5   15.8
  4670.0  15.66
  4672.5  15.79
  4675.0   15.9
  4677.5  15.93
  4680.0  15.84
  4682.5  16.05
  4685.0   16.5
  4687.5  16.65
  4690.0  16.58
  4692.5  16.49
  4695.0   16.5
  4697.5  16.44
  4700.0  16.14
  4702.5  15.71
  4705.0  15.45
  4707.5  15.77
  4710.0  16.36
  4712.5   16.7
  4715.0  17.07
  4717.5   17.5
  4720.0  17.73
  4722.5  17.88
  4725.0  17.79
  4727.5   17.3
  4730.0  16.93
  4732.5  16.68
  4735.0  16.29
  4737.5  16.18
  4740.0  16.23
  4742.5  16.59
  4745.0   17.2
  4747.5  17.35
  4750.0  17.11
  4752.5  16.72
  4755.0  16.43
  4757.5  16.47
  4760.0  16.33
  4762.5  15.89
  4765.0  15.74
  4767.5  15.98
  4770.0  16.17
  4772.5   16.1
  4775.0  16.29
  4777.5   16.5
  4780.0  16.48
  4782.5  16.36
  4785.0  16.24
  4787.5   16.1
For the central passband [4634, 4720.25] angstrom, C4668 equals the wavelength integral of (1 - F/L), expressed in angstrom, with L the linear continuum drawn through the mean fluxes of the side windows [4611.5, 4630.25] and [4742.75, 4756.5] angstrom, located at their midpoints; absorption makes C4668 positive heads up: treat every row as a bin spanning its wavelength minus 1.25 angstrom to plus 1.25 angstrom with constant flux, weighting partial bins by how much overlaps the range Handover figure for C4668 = 2.4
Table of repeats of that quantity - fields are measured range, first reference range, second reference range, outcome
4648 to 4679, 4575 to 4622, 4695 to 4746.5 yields 1.0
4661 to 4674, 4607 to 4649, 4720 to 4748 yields 0.4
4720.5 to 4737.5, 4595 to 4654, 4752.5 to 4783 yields -0.9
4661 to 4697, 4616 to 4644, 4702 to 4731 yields 1.1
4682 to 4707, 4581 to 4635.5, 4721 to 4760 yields 0.6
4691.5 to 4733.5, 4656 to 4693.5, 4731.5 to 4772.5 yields -1.1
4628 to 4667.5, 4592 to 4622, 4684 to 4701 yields 0.6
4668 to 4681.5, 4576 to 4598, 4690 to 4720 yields 0.5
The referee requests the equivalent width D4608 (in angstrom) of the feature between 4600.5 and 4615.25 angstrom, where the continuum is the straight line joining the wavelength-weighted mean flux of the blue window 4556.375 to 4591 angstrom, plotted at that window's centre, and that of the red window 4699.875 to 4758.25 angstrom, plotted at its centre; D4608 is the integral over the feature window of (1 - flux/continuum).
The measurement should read 0.10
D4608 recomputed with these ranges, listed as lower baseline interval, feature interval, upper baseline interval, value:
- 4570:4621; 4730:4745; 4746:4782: -0.12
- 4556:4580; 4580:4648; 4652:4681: -1.09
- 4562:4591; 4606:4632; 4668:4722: -0.23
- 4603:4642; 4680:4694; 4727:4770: 0.03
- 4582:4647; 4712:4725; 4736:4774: -0.85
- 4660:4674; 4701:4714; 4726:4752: 0.35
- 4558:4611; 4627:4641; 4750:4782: -0.29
